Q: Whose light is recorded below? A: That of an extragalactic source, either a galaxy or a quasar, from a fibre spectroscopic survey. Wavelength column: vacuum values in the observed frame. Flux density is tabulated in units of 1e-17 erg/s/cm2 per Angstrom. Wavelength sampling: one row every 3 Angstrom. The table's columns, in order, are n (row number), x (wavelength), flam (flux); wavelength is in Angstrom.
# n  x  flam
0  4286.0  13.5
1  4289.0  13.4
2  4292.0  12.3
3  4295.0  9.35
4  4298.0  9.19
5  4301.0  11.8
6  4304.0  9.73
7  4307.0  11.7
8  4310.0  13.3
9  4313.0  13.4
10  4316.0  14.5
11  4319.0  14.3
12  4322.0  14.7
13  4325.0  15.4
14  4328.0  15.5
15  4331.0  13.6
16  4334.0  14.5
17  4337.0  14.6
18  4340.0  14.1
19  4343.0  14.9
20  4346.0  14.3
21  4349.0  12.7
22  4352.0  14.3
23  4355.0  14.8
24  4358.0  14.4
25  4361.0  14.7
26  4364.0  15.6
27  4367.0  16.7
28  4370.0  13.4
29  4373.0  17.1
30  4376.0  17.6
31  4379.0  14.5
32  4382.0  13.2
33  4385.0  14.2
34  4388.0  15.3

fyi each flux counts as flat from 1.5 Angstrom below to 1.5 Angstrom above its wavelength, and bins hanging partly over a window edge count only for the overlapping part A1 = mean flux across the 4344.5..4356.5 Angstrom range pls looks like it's 14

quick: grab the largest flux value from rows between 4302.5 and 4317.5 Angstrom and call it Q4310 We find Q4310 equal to 14.5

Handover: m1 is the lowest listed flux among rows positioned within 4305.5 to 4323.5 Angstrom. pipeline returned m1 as 11.7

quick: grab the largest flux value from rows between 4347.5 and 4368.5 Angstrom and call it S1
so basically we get 16.7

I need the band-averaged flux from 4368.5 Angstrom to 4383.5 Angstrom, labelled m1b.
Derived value 15.2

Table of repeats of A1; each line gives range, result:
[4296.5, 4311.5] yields 11.1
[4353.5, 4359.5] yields 14.6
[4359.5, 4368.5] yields 15.7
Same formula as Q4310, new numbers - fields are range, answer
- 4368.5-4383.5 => 17.6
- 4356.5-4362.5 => 14.7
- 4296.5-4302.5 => 11.8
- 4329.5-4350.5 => 14.9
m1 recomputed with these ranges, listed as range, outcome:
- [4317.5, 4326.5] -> 14.3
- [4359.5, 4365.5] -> 14.7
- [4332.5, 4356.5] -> 12.7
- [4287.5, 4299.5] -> 9.19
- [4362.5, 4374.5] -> 13.4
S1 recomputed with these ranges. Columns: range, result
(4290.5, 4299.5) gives 12.3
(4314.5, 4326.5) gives 15.4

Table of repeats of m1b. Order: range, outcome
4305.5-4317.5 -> 13.2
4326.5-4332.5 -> 14.5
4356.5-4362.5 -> 14.5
